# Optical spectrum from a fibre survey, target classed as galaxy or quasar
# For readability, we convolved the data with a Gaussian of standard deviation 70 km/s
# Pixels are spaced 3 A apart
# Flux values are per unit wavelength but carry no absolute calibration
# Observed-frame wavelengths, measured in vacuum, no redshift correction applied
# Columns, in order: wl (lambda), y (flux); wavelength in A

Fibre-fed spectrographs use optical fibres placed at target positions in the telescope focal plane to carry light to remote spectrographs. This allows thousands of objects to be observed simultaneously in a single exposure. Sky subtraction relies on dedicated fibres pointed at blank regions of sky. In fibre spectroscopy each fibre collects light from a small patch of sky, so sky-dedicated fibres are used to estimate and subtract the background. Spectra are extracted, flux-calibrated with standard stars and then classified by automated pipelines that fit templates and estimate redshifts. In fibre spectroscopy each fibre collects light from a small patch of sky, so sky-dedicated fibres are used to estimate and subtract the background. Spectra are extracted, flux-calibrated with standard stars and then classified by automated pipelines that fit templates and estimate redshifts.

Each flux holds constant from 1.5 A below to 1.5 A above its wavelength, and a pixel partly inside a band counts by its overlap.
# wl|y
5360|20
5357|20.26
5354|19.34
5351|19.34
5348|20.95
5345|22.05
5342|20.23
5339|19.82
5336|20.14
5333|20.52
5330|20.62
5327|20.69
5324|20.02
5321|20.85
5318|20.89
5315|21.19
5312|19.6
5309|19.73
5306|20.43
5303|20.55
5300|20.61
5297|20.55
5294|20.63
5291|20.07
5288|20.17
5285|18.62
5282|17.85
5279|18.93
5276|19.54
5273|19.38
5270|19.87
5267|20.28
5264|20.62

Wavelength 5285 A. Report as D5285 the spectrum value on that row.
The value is 18.62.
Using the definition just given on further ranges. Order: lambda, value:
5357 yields 20.26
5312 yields 19.6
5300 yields 20.61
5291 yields 20.07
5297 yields 20.55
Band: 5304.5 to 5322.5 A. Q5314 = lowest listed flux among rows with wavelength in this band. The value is 19.6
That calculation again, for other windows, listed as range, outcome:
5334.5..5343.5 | 19.82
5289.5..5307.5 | 20.07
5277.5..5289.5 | 17.85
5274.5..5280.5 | 18.93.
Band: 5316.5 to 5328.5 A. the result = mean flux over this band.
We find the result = 20.6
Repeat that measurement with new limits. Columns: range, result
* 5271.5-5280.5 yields 19.3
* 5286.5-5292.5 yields 20.1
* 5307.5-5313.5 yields 19.7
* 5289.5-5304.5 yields 20.5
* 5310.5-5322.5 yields 20.6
